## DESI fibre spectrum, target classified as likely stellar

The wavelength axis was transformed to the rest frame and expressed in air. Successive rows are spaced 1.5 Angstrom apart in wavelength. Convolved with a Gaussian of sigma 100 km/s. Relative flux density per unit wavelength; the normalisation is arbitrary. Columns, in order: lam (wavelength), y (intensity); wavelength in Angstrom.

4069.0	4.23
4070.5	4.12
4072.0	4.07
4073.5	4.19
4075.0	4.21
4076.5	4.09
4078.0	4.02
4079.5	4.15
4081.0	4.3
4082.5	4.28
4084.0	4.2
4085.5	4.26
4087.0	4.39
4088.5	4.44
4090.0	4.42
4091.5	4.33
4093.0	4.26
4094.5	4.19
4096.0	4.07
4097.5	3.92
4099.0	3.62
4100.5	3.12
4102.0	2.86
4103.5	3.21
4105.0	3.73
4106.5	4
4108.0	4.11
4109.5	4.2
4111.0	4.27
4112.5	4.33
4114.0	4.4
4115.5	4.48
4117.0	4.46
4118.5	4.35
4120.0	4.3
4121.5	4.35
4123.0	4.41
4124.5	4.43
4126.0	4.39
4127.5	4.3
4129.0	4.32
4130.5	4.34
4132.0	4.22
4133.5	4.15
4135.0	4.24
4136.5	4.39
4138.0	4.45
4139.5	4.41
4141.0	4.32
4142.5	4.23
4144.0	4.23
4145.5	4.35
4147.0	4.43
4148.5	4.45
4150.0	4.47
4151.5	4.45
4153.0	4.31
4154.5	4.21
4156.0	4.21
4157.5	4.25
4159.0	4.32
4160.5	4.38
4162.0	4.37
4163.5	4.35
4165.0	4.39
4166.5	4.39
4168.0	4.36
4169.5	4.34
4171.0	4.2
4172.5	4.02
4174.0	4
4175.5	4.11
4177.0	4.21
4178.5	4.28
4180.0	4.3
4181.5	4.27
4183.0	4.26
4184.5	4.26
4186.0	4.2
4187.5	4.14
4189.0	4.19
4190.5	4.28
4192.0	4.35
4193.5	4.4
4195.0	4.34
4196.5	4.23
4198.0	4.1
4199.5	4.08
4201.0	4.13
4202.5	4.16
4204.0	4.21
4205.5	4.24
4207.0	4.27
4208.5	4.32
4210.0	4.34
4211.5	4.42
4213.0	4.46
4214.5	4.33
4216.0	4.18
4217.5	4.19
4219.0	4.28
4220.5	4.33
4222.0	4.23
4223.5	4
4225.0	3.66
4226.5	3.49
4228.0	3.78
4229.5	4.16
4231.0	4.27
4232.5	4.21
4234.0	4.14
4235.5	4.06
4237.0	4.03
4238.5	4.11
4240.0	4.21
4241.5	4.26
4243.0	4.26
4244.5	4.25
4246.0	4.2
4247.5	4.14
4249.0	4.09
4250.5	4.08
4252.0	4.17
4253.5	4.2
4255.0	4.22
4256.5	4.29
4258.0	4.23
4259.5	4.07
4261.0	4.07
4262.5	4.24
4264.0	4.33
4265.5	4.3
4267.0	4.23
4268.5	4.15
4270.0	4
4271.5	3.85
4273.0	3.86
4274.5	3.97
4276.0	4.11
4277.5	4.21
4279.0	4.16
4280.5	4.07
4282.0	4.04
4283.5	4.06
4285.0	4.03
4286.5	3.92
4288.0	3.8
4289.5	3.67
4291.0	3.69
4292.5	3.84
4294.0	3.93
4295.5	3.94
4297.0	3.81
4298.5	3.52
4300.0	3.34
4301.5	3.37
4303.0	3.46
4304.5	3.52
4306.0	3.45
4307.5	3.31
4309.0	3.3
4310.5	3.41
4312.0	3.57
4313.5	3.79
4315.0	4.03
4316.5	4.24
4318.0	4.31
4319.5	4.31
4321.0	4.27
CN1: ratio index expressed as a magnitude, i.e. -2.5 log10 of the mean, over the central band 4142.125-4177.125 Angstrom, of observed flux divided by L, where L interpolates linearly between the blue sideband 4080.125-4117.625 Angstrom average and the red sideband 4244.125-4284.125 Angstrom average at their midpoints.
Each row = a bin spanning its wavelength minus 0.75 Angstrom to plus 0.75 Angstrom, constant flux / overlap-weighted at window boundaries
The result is -0.05 mag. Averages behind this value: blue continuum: 4.07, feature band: 4.3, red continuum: 4.13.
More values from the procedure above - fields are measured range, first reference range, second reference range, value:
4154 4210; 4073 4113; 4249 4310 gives -0.070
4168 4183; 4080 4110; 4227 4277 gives -0.036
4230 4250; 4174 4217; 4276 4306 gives -0.034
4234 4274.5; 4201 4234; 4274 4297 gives -0.025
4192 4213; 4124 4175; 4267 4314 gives -0.038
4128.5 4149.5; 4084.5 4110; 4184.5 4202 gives -0.067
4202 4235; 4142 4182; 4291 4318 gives -0.033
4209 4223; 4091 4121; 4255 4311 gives -0.097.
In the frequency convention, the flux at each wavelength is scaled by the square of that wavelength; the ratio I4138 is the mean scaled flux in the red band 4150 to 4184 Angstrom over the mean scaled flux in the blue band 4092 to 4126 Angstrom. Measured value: 1.08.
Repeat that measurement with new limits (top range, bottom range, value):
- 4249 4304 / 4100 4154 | 1.01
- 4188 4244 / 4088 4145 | 1.05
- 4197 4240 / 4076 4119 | 1.08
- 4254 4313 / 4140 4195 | 0.96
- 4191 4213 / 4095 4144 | 1.07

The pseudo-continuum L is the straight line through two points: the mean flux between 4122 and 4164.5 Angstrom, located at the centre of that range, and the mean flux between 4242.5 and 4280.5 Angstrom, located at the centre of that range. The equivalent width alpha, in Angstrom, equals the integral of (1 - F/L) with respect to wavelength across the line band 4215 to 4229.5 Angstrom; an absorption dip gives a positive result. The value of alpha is 0.6 Angstrom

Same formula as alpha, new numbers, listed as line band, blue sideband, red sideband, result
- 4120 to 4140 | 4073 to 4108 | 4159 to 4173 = -0.79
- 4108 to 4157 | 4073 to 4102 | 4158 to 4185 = -1.73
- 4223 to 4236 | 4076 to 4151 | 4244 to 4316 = 0.11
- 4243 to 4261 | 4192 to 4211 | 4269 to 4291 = -0.47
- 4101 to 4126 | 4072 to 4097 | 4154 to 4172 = 0.85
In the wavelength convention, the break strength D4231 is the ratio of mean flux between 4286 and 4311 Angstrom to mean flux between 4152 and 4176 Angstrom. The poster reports 0.84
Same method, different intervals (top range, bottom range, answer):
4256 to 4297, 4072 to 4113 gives 1.00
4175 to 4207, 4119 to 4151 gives 0.97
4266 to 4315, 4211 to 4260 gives 0.92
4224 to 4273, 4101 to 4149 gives 0.98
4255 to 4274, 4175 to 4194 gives 0.97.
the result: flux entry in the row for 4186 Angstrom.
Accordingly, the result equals 4.2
